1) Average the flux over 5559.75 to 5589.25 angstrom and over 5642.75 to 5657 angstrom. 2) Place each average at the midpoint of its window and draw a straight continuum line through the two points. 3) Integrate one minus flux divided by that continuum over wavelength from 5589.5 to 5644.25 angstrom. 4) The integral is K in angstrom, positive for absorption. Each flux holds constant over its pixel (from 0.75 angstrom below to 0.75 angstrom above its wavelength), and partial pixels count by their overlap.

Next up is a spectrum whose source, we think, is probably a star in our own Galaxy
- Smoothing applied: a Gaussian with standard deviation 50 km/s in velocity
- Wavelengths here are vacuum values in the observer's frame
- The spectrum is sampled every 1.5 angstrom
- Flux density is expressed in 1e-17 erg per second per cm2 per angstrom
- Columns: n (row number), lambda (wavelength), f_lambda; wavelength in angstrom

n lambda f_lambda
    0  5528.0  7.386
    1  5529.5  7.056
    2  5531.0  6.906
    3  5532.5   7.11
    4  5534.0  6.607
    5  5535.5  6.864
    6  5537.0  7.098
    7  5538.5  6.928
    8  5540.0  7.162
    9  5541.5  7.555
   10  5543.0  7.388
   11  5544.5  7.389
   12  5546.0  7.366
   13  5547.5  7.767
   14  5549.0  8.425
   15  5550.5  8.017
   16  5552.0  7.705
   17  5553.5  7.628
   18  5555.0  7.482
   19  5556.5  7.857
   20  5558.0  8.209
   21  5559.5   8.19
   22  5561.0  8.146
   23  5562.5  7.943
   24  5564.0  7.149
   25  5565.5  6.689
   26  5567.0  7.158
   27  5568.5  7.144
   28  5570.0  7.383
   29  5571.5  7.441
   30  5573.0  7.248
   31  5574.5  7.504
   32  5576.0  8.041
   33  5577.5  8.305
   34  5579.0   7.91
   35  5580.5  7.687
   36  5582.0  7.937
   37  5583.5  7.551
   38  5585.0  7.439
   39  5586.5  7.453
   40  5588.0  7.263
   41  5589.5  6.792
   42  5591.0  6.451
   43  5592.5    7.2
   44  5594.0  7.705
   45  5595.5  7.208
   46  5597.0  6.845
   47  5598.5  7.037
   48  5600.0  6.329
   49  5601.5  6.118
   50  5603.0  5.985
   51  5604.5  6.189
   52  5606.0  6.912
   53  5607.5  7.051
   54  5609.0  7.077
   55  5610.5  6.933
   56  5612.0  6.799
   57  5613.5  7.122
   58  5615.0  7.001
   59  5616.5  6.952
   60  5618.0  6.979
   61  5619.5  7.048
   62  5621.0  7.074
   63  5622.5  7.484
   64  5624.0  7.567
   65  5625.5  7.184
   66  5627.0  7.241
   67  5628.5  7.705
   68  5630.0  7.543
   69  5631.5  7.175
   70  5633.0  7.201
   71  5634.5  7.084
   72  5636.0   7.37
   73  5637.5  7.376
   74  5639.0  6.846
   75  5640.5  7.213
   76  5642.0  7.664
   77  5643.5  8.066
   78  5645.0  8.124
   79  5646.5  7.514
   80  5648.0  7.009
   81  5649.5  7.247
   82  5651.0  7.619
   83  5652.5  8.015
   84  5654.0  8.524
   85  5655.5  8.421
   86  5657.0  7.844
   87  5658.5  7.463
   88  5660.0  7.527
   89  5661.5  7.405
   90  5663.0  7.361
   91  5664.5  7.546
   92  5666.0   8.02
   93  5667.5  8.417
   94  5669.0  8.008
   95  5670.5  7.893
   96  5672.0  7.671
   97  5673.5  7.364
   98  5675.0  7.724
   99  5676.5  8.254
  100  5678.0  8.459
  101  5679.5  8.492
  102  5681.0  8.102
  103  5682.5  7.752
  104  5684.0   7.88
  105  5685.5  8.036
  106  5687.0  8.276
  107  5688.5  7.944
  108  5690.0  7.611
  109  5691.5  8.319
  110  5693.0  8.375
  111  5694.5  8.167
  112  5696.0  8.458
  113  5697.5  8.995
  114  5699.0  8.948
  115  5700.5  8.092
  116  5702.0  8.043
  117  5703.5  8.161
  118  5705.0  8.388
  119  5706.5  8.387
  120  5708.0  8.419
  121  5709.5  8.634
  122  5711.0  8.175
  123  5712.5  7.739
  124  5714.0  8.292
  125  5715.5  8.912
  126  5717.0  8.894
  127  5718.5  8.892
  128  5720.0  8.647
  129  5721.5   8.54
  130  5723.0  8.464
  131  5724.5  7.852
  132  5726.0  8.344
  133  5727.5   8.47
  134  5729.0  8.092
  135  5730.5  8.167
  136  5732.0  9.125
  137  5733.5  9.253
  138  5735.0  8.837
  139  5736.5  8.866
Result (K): 4.5 angstrom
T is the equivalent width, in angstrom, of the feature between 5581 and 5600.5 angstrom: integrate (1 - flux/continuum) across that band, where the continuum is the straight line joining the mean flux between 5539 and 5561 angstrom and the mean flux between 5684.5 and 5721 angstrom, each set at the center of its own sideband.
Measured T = 1.8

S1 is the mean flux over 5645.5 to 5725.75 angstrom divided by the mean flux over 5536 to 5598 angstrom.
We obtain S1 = 1.1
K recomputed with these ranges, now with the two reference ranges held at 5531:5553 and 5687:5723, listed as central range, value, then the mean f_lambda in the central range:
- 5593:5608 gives 1.9 angstrom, 6.74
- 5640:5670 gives 1.2 angstrom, 7.76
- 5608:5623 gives 1.5 angstrom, 7.04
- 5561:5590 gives 0.3 angstrom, 7.5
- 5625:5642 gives 1.4 angstrom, 7.29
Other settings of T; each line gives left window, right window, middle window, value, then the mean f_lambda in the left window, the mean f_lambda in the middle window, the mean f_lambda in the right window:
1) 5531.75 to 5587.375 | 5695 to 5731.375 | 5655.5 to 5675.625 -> 1.0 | 7.54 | 7.74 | 8.42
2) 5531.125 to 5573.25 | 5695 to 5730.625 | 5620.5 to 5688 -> 3.2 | 7.46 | 7.69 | 8.42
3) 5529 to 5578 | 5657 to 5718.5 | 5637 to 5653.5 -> 0.8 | 7.48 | 7.53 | 8.12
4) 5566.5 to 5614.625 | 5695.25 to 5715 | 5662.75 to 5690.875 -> 0.4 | 7.16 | 7.95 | 8.37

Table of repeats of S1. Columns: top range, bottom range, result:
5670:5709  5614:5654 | 1.11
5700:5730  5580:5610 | 1.20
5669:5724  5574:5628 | 1.15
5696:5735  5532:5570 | 1.13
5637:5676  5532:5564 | 1.02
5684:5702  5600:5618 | 1.23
